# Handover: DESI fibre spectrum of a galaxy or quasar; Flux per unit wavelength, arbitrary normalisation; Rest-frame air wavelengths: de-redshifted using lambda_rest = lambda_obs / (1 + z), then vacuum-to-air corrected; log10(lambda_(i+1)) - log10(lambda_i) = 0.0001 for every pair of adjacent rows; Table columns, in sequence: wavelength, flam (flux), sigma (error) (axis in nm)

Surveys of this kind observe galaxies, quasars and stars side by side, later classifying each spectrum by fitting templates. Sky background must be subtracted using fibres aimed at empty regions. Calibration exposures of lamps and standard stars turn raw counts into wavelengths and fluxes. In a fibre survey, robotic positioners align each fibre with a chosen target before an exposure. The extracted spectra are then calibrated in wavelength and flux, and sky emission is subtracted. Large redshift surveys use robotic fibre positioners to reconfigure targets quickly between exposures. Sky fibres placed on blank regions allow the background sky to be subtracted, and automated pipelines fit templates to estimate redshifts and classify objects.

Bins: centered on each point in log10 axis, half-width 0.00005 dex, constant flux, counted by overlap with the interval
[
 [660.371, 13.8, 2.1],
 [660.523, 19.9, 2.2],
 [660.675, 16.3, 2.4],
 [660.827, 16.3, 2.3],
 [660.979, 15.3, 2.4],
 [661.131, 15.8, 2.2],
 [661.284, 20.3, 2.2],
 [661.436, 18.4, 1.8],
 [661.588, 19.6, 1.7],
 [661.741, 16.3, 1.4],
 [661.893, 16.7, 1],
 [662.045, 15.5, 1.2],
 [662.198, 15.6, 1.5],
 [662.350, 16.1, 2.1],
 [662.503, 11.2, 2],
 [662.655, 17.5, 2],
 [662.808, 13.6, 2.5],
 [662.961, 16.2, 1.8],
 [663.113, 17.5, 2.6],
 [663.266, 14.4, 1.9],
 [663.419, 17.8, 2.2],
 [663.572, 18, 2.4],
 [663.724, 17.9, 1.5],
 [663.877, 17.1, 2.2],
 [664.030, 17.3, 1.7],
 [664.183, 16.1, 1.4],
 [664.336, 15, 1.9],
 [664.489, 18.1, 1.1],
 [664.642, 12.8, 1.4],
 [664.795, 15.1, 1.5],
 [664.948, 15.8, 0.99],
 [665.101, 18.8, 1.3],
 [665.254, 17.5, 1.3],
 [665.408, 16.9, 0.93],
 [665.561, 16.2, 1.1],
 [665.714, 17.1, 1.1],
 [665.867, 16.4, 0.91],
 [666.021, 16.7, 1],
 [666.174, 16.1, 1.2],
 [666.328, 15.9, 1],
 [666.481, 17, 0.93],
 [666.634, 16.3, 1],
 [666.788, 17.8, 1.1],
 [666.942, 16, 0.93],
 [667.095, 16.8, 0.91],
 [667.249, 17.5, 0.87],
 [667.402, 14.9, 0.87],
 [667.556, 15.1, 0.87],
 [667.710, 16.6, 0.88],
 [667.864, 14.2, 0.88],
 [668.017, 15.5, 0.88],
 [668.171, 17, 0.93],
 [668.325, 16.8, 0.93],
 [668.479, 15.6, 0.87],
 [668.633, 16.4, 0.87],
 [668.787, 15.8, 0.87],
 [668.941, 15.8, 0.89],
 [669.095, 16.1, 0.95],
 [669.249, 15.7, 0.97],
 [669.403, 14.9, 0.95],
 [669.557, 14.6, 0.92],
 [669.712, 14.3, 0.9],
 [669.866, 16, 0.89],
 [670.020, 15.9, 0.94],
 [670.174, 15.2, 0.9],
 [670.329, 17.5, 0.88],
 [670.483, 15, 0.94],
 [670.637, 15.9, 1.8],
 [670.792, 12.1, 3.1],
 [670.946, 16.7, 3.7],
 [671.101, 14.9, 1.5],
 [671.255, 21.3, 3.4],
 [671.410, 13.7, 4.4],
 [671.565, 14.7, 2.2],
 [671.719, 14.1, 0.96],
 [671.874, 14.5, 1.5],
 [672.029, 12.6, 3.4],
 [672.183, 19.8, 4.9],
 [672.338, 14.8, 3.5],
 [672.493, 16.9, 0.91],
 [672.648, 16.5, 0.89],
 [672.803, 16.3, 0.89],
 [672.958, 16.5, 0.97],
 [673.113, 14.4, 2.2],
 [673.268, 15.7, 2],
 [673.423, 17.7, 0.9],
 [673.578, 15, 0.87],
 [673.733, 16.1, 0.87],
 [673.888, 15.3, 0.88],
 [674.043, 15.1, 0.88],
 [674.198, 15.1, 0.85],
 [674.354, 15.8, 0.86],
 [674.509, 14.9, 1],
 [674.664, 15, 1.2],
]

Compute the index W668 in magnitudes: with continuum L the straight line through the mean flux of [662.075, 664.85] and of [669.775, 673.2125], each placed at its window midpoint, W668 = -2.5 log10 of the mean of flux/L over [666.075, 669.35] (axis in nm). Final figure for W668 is -0.02 mag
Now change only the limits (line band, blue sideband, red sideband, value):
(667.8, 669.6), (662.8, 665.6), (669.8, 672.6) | 0.01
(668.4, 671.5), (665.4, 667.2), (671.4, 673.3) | 0.02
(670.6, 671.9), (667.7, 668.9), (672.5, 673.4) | 0.05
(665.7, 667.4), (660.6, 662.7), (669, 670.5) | -0.05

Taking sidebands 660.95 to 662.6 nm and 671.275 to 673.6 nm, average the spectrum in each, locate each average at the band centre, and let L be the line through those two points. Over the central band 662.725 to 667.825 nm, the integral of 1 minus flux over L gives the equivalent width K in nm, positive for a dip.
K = -0.060 nm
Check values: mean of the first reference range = 16.5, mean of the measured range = 16.4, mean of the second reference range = 15.7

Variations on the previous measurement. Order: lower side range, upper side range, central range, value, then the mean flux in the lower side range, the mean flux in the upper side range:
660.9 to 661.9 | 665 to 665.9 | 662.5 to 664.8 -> 0.16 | 17.5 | 17.2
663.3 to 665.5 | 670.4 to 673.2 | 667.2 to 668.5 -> 0.02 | 16.7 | 15.6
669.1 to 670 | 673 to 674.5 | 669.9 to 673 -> -0.07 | 15.2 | 15.6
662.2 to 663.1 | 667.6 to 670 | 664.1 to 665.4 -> -0.07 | 15.2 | 15.7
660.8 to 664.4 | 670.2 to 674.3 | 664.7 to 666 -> -0.03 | 16.5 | 15.7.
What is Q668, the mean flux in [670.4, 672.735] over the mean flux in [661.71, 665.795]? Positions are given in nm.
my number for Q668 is 0.96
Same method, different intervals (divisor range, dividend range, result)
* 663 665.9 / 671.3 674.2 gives 0.94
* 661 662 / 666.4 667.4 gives 0.95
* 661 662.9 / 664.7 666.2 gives 1.02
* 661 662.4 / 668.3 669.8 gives 0.91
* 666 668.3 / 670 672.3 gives 0.96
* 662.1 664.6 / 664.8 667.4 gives 1.03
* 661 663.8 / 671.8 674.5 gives 0.95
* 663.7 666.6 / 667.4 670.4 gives 0.95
